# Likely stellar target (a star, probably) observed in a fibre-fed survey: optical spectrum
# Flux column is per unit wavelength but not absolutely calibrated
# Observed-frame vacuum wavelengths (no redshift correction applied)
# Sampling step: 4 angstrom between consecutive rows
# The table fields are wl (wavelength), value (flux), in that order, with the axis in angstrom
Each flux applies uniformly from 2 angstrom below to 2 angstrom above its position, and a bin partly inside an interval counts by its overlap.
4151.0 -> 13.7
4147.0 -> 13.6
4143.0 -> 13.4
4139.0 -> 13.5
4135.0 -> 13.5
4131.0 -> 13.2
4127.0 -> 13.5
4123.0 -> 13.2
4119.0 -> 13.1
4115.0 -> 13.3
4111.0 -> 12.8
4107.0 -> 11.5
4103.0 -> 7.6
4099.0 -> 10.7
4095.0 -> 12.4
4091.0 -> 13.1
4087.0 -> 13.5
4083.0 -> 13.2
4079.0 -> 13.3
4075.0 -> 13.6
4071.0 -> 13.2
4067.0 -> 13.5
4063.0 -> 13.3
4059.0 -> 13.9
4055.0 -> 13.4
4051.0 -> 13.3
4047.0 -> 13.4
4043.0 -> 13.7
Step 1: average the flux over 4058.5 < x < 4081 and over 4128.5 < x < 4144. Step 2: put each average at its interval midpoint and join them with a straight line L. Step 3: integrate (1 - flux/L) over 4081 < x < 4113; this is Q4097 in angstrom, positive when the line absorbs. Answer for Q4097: 3.8 angstrom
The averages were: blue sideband 13.4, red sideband 13.4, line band 11.8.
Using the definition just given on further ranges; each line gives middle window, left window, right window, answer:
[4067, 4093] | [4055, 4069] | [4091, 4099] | -1.12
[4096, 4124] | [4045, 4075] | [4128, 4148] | 3.59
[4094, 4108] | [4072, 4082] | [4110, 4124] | 3.05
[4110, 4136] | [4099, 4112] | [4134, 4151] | -2.94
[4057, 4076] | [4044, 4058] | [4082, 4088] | -0.14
